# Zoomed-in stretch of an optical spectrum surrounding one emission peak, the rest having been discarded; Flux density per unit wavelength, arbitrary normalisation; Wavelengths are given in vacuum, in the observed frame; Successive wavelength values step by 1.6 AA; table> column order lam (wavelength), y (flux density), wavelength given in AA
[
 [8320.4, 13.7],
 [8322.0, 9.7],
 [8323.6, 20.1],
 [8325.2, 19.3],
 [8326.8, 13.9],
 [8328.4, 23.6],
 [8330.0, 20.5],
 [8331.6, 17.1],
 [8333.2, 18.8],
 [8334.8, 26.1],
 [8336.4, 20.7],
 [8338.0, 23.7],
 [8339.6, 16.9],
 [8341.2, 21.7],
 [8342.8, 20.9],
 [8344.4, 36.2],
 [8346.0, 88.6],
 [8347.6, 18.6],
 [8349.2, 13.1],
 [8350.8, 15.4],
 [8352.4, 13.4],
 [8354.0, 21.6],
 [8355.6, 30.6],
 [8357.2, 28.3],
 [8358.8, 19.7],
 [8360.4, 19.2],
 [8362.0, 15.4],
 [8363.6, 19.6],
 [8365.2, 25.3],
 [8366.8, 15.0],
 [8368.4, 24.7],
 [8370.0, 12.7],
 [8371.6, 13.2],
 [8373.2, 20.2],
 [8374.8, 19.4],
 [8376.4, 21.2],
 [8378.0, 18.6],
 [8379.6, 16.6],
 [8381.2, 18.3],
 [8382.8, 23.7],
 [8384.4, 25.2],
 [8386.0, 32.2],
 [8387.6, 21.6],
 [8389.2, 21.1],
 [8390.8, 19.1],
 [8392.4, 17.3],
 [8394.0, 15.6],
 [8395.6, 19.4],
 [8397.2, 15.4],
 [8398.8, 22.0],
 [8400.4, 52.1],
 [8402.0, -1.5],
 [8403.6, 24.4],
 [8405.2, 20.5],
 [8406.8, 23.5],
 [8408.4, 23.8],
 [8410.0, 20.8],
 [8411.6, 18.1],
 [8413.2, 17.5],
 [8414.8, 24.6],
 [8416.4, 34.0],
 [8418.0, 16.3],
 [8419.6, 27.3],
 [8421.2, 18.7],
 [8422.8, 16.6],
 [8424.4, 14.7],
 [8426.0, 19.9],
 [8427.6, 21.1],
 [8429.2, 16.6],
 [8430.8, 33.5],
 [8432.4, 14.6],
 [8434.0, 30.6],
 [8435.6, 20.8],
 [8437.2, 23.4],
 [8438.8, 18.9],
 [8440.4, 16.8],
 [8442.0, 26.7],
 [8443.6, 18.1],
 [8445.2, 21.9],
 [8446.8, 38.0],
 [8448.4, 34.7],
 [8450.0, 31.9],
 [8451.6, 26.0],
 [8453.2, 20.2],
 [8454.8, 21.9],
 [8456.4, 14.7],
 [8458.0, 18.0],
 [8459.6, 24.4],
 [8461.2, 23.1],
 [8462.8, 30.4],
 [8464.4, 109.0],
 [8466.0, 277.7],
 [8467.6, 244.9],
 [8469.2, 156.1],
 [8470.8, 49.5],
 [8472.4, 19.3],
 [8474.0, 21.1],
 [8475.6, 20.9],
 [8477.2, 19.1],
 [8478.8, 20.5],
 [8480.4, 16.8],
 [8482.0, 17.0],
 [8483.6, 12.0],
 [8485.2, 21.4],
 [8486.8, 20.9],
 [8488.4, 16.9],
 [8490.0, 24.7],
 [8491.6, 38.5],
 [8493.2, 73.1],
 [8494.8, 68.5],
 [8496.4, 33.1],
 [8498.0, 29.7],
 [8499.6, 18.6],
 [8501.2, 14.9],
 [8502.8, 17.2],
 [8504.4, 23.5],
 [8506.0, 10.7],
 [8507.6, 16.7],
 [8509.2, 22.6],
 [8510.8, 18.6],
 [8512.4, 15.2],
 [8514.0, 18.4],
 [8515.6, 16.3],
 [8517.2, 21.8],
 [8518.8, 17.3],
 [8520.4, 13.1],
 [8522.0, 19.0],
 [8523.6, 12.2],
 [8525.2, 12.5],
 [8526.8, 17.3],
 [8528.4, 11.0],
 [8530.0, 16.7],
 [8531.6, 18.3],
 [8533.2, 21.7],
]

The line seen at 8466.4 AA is H-alpha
